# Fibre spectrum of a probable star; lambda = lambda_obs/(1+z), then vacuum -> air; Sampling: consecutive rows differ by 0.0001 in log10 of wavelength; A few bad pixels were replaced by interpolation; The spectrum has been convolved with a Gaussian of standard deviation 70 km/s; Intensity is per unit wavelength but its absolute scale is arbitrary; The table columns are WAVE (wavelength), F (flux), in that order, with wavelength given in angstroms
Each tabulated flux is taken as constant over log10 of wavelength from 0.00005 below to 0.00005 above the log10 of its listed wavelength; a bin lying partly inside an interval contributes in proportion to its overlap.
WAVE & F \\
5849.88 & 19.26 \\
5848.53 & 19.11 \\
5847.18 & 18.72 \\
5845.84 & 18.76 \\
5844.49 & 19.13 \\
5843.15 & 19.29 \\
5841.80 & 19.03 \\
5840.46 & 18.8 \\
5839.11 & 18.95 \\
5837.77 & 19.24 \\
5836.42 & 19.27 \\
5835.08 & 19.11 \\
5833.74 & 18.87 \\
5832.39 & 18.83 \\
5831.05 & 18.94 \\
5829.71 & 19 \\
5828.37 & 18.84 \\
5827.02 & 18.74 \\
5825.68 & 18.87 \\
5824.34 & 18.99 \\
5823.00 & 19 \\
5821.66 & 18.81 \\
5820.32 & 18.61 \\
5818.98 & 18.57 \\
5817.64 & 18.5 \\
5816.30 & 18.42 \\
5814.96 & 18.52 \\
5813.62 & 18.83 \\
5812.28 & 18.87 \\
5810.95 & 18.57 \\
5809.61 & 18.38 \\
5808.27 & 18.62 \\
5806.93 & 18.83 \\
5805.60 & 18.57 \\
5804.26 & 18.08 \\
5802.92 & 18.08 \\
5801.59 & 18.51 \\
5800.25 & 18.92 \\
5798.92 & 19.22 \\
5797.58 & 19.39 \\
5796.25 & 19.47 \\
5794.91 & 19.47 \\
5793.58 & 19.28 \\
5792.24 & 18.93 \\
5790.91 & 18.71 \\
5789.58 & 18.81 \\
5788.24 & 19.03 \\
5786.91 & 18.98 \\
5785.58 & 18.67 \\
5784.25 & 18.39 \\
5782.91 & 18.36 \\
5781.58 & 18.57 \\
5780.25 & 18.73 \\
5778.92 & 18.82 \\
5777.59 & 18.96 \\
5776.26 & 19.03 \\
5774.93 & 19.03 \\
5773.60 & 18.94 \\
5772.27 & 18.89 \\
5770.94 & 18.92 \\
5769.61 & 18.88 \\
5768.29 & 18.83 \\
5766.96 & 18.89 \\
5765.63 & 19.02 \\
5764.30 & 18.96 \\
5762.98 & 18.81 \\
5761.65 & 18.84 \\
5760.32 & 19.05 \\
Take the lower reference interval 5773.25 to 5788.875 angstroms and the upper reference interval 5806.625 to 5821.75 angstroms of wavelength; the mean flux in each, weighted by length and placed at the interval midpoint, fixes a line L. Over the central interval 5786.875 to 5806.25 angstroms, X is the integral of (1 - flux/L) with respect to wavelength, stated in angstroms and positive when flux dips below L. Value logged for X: -0.2 angstroms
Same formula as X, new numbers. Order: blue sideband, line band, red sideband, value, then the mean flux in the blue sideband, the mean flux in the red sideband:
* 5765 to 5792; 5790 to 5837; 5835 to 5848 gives 0.30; 18.8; 19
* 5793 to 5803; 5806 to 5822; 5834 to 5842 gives 0.39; 19.1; 19.1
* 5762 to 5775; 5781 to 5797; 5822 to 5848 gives 0.03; 18.9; 19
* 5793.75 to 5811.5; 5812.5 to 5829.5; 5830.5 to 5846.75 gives 0.15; 18.8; 19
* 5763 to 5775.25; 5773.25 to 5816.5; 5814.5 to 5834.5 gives 0.15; 18.9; 18.8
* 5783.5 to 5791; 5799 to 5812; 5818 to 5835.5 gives 0.17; 18.8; 18.9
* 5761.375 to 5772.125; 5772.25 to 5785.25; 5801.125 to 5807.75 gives -0.01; 18.9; 18.4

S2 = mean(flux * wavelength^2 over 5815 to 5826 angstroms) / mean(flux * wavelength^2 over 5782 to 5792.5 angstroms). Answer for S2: 1.01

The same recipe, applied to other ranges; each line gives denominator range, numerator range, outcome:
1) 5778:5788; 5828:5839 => 1.04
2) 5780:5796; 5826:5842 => 1.02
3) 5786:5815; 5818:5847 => 1.02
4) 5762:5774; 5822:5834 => 1.02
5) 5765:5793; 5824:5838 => 1.03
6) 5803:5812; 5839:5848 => 1.04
